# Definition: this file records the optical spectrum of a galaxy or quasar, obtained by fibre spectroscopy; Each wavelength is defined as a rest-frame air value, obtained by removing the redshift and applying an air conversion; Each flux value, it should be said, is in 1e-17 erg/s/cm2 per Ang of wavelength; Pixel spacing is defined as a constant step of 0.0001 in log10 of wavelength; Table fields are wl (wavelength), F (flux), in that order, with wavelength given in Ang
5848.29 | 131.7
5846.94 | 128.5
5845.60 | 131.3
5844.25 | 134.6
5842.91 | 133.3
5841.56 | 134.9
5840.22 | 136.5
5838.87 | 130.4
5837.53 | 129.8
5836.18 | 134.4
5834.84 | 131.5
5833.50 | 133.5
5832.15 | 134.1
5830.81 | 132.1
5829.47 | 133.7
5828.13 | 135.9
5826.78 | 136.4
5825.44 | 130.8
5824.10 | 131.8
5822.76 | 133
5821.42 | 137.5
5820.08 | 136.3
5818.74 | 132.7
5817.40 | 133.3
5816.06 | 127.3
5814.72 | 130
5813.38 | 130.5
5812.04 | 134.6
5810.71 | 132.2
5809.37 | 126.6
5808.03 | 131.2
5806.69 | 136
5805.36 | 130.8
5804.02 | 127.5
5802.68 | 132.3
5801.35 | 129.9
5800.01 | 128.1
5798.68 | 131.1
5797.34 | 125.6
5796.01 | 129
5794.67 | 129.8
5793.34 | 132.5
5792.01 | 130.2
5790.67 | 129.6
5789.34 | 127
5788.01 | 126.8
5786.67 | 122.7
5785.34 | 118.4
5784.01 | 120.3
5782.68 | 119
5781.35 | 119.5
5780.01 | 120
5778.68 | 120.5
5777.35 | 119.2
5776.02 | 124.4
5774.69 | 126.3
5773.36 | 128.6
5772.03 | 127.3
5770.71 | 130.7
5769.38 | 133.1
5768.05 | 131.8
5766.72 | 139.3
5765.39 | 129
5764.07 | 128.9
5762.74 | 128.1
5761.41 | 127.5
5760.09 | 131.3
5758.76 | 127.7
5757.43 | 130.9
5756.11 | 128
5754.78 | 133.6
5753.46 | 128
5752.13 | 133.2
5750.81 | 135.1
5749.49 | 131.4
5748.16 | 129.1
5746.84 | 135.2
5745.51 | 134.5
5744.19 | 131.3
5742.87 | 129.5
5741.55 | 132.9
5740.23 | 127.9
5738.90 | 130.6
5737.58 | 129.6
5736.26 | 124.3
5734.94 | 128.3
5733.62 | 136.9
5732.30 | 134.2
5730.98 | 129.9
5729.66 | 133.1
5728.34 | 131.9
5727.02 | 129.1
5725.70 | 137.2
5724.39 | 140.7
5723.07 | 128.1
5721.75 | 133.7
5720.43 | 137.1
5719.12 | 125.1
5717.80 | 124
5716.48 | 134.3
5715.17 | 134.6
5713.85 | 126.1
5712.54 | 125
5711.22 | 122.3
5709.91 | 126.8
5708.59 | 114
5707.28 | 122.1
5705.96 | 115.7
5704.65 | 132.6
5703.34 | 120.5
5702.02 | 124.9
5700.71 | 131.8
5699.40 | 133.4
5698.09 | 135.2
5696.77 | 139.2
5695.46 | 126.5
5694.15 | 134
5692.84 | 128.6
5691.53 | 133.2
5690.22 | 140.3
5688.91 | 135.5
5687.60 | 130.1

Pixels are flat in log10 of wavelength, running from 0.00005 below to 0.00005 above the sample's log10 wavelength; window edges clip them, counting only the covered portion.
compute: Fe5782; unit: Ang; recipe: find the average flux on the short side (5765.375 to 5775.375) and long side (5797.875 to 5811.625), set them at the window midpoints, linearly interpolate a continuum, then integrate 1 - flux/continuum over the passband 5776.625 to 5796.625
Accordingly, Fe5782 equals 1.0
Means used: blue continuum 131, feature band 124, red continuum 131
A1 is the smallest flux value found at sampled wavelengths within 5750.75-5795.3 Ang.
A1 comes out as 118.4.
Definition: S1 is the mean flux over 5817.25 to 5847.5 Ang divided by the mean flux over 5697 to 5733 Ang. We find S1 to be 1.0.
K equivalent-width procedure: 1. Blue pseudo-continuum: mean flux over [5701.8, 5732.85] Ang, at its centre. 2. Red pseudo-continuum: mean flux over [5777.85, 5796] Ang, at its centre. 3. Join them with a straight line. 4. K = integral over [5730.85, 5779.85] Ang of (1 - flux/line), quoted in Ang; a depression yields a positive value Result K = -1.4 Ang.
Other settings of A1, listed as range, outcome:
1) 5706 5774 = 114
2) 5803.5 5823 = 126.6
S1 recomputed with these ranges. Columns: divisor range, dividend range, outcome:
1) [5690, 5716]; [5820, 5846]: 1.04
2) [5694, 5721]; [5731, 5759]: 1.03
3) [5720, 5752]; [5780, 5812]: 0.97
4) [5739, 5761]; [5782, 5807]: 0.97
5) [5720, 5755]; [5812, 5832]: 1.01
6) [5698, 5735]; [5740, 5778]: 1.01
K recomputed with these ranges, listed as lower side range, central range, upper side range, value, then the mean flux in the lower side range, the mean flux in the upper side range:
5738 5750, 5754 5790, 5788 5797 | 1.0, 131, 129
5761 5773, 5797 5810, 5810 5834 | 0.2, 131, 133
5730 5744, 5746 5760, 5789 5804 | -0.1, 131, 130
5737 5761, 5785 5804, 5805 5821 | 0.5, 131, 132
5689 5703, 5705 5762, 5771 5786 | -0.9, 133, 122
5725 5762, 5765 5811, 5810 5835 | 1.6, 131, 133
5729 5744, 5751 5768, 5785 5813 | -0.1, 131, 129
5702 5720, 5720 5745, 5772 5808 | -1.3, 125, 126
